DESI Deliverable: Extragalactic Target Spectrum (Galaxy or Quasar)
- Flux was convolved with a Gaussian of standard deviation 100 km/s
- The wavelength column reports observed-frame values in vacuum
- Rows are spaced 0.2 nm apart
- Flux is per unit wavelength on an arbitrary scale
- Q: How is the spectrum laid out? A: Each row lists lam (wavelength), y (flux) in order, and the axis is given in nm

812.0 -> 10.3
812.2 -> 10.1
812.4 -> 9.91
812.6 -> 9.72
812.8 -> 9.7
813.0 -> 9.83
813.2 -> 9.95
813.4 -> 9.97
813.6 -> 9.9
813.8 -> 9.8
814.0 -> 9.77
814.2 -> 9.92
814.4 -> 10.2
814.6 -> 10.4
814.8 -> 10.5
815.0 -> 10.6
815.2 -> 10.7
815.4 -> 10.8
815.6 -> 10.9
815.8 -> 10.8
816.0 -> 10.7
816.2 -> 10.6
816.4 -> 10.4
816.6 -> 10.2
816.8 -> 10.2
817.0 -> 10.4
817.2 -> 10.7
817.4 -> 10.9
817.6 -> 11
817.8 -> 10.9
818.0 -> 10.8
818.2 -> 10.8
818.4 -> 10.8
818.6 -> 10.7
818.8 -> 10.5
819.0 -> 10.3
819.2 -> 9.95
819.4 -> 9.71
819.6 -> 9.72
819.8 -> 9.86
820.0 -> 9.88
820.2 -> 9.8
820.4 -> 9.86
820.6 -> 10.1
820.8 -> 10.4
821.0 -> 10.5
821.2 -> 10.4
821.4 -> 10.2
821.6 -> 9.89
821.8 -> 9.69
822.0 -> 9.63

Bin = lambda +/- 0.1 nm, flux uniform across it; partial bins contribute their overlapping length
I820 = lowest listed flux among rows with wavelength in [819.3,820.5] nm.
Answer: 9.71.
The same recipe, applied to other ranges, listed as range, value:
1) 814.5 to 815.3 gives 10.4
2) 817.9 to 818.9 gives 10.5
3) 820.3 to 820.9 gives 9.86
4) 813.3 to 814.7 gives 9.77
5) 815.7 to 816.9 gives 10.2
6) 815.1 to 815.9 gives 10.7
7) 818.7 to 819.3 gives 9.95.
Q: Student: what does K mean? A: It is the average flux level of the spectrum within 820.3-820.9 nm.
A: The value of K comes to 10.1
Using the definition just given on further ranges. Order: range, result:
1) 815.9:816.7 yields 10.5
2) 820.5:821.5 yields 10.3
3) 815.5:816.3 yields 10.8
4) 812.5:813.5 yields 9.83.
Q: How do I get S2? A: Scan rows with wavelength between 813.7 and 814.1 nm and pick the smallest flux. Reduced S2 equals 9.77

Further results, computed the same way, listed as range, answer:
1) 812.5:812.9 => 9.7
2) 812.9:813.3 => 9.83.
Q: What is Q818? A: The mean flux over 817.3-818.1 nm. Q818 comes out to 10.9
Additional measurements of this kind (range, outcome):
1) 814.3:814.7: 10.3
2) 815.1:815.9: 10.8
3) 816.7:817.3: 10.4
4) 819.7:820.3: 9.85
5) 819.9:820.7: 9.91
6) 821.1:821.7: 10.2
